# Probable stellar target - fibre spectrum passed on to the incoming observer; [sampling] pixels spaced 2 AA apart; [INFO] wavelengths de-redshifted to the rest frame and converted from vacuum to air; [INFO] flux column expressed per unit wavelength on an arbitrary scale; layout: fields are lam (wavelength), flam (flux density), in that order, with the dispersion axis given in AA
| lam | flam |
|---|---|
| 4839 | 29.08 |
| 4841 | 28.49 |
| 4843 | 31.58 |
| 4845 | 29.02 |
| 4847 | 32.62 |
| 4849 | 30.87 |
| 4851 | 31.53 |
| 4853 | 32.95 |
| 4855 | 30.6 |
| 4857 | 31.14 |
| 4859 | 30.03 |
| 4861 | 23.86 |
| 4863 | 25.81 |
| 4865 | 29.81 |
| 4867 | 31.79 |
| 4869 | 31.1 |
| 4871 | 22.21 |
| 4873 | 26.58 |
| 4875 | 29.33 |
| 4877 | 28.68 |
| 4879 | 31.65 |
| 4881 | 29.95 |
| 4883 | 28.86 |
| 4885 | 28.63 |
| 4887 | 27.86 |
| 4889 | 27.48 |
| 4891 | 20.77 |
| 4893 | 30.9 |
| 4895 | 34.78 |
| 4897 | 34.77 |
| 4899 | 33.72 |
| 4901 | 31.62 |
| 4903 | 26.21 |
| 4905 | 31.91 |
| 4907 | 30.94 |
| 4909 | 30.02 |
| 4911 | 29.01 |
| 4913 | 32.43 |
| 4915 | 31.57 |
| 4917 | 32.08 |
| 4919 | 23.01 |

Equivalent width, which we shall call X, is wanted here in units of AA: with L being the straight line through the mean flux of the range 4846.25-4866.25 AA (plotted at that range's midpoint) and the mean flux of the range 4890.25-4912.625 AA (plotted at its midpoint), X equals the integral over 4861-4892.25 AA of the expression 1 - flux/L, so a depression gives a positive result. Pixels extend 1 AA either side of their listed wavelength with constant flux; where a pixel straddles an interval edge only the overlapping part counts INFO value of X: 2.4 AA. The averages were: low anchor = 29.9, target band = 27.9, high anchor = 30.6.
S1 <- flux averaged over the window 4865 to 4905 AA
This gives 29.4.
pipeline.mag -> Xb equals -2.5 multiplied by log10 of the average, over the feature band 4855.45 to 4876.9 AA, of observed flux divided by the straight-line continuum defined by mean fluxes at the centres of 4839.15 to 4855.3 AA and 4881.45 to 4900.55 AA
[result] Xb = 0.08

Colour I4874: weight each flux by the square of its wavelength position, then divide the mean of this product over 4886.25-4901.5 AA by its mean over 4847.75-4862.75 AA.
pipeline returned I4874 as 1.03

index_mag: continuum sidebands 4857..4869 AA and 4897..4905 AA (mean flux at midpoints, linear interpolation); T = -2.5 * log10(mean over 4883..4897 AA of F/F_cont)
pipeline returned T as 0.06 mag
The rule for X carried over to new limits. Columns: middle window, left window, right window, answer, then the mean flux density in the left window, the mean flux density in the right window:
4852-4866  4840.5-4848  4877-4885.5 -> 0.49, 30.6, 29.7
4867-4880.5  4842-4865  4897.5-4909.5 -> 0.80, 30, 30.9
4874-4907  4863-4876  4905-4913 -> -0.42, 28.3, 30.5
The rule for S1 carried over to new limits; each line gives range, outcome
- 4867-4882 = 28.7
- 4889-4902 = 30.8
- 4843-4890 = 29.3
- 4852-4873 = 28.8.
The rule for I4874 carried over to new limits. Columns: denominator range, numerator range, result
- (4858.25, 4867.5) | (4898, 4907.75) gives 1.12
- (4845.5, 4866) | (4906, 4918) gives 1.06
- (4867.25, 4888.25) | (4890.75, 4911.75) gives 1.09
